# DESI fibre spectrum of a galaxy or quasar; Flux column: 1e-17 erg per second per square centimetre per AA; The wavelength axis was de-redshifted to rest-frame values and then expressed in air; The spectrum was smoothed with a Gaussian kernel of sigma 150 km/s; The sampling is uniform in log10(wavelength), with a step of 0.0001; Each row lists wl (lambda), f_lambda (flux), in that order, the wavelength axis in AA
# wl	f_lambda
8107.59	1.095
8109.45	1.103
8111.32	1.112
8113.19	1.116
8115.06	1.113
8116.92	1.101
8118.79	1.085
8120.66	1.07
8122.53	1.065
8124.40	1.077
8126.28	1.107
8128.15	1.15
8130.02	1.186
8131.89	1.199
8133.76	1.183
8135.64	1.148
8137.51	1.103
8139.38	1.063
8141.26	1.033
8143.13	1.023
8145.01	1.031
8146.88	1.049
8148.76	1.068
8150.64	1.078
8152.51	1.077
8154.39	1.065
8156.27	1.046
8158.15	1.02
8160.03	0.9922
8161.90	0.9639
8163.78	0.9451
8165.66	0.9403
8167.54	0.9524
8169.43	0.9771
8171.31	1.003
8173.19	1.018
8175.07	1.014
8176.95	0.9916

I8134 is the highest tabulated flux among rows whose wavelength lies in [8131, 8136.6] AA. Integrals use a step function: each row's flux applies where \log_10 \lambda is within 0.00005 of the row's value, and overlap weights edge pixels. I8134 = 1.199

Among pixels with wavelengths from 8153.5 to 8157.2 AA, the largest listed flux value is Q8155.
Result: 1.065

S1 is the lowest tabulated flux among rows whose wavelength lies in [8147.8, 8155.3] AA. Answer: 1.065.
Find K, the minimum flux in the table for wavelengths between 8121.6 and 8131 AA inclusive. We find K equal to 1.065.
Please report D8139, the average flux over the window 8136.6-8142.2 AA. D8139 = 1.07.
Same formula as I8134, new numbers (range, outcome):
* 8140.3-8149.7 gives 1.068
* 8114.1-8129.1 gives 1.15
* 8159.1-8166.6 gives 0.9922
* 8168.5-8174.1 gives 1.018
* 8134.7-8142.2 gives 1.148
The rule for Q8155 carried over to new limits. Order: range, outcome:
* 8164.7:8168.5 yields 0.9524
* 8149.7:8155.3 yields 1.078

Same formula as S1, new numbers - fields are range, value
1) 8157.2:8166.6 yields 0.9403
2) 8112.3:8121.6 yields 1.07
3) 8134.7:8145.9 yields 1.023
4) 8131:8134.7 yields 1.183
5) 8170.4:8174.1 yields 1.003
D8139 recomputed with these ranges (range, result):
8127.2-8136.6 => 1.17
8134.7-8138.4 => 1.13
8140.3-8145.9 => 1.03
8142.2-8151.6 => 1.05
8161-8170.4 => 0.955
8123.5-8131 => 1.13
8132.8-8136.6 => 1.17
